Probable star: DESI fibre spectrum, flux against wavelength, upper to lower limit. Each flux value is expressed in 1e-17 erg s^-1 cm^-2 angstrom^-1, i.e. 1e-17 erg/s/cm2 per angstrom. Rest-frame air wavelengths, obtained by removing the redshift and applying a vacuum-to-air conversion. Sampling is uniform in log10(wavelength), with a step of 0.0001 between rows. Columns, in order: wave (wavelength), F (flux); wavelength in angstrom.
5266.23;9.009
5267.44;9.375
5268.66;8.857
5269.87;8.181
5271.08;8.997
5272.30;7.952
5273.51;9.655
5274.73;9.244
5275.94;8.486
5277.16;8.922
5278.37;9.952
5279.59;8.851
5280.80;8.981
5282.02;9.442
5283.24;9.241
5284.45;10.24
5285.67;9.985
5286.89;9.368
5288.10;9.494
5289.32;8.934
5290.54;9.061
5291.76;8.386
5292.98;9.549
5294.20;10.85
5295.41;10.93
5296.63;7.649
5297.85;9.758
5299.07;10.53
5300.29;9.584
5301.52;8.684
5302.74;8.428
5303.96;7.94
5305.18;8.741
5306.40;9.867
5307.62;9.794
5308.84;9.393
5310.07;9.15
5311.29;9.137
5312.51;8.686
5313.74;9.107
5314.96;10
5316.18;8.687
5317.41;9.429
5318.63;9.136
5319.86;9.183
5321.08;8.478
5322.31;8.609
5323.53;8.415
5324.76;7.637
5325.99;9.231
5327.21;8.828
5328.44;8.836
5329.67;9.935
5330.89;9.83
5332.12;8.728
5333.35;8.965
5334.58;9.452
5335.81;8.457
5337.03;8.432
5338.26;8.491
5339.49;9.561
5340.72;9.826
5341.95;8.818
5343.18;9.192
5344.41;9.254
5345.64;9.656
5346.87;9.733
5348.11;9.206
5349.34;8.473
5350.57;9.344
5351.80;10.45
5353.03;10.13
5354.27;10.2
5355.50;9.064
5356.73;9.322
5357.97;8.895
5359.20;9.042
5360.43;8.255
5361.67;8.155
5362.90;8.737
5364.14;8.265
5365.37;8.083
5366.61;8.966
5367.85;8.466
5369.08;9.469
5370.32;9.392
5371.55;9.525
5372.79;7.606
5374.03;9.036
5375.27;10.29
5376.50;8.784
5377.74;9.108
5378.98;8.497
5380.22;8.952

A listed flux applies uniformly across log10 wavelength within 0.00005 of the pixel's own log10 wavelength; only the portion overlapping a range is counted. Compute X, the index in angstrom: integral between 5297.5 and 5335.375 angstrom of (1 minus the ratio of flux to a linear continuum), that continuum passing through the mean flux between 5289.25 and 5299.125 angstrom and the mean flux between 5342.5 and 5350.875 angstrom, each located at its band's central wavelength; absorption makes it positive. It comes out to 1.2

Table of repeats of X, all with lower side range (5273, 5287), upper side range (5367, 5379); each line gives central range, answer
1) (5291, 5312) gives -0.1 angstrom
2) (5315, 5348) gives 0.5 angstrom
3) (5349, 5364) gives -0.1 angstrom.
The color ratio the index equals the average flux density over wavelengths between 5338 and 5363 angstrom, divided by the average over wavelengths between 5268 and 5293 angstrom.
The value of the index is 1.01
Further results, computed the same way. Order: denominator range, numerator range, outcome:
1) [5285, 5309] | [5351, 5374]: 0.96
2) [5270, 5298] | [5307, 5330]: 0.97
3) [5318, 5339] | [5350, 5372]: 1.03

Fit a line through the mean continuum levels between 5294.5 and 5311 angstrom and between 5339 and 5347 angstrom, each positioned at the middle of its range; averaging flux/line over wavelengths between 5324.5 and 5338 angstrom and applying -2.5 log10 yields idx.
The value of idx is 0.05 mag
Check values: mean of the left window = 9.29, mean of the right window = 9.42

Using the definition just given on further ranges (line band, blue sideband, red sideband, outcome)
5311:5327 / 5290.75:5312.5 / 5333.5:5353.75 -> 0.05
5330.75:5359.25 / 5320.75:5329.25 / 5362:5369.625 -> -0.08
